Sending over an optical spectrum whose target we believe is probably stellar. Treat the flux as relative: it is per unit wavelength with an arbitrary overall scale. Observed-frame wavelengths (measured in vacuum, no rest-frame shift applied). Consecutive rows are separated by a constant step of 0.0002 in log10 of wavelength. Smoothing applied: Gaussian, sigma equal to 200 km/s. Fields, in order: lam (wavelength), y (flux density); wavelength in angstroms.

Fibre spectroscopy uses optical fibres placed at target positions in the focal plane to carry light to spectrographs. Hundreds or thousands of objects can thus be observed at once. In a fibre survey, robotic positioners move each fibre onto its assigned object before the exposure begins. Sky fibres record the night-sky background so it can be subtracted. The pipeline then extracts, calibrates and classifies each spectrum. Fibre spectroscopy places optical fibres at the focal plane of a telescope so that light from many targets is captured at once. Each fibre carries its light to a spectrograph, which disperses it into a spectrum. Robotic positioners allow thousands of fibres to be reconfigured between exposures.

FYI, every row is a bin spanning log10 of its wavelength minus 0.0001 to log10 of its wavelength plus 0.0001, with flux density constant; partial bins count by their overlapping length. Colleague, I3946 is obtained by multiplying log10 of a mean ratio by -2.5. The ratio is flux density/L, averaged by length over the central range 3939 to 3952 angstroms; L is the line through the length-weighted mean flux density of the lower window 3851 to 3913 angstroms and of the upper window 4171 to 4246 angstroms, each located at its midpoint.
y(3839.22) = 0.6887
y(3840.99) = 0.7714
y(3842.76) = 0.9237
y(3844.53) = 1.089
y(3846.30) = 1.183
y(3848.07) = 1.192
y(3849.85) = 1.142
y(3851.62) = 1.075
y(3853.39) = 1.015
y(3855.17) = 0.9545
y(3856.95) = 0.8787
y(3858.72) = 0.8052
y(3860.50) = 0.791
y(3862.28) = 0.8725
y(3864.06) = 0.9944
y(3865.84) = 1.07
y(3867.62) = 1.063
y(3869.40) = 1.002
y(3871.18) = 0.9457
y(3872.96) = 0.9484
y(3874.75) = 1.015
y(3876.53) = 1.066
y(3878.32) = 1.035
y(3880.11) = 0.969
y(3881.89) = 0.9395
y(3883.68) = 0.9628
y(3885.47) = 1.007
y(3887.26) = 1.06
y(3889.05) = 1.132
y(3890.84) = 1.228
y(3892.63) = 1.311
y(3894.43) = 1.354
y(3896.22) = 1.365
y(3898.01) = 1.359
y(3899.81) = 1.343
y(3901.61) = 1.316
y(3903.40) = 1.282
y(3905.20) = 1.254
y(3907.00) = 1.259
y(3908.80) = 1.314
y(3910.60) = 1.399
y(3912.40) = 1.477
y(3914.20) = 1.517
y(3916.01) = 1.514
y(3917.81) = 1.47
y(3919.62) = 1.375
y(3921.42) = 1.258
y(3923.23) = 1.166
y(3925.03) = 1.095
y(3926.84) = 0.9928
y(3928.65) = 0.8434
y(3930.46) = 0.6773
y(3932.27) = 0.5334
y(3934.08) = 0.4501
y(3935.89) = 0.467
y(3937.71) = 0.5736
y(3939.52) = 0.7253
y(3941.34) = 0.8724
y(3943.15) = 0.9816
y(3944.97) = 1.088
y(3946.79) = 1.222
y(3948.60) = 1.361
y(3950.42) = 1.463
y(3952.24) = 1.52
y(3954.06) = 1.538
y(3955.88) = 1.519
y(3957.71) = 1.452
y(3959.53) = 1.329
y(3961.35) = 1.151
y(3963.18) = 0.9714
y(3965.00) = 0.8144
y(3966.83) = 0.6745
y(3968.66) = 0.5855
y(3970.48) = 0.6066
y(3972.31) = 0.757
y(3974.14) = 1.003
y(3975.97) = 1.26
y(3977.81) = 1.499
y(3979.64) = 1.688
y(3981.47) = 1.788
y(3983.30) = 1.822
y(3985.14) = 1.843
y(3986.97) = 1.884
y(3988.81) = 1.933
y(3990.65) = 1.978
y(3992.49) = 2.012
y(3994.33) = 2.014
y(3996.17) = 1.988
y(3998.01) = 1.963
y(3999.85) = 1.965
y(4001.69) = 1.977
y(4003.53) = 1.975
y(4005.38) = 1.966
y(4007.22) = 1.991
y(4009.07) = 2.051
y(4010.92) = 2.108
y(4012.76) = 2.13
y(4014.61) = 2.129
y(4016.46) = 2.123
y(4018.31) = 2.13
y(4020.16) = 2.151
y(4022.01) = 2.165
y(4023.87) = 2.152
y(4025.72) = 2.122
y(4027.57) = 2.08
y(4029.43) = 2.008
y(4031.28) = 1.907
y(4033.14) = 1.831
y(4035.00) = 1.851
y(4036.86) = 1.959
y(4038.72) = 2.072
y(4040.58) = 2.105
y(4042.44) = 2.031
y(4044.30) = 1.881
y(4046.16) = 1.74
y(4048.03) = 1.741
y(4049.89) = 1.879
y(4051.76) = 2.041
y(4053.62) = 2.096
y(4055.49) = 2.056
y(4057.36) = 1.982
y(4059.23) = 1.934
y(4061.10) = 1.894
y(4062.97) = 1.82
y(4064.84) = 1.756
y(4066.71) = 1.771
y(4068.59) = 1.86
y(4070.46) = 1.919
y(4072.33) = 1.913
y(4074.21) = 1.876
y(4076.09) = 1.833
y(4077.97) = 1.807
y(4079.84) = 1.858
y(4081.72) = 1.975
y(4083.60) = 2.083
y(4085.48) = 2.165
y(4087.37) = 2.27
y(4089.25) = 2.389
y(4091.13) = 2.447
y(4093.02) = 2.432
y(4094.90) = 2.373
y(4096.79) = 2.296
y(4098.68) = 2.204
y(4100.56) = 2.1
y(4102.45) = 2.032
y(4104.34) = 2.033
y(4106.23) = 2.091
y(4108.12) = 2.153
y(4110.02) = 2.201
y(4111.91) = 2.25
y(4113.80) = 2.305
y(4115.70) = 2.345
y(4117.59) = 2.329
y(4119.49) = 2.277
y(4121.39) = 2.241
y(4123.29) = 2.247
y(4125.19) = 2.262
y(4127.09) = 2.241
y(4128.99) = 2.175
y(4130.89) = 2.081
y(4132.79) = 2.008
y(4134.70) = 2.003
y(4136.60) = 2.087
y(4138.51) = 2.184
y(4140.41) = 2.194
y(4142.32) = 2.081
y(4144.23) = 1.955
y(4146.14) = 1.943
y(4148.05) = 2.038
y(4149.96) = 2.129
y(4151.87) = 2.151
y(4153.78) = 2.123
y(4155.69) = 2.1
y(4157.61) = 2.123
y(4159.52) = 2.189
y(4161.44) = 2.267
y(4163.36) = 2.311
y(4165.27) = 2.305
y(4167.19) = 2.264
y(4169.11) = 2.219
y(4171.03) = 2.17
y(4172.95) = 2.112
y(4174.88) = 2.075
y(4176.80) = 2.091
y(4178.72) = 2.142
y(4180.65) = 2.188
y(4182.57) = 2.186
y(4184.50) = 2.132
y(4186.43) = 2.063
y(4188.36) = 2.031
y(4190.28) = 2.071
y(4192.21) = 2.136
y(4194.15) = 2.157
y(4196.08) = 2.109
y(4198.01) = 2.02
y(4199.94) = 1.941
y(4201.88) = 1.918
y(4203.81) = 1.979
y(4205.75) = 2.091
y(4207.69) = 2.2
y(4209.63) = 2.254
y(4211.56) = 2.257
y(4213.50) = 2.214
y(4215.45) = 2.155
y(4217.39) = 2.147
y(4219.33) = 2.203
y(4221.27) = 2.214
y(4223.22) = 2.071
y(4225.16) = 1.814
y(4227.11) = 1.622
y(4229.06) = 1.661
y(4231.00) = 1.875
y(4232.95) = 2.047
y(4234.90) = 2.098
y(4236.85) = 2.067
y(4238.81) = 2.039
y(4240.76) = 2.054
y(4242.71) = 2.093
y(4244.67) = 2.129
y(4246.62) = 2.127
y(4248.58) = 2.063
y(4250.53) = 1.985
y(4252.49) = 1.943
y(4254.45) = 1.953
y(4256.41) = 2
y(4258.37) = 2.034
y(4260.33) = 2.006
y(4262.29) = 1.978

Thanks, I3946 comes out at 0.147 mag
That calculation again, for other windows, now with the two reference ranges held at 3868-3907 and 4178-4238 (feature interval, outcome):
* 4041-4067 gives -0.18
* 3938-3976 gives 0.23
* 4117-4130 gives -0.23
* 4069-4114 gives -0.22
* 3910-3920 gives -0.20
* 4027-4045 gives -0.25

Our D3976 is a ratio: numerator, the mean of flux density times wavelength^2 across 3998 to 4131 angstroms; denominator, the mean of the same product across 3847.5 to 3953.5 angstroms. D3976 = 2.05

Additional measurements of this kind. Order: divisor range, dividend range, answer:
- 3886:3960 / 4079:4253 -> 2.03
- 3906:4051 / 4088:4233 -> 1.52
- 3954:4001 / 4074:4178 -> 1.58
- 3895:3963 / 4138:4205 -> 2.03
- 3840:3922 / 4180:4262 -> 2.13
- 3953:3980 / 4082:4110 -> 2.12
